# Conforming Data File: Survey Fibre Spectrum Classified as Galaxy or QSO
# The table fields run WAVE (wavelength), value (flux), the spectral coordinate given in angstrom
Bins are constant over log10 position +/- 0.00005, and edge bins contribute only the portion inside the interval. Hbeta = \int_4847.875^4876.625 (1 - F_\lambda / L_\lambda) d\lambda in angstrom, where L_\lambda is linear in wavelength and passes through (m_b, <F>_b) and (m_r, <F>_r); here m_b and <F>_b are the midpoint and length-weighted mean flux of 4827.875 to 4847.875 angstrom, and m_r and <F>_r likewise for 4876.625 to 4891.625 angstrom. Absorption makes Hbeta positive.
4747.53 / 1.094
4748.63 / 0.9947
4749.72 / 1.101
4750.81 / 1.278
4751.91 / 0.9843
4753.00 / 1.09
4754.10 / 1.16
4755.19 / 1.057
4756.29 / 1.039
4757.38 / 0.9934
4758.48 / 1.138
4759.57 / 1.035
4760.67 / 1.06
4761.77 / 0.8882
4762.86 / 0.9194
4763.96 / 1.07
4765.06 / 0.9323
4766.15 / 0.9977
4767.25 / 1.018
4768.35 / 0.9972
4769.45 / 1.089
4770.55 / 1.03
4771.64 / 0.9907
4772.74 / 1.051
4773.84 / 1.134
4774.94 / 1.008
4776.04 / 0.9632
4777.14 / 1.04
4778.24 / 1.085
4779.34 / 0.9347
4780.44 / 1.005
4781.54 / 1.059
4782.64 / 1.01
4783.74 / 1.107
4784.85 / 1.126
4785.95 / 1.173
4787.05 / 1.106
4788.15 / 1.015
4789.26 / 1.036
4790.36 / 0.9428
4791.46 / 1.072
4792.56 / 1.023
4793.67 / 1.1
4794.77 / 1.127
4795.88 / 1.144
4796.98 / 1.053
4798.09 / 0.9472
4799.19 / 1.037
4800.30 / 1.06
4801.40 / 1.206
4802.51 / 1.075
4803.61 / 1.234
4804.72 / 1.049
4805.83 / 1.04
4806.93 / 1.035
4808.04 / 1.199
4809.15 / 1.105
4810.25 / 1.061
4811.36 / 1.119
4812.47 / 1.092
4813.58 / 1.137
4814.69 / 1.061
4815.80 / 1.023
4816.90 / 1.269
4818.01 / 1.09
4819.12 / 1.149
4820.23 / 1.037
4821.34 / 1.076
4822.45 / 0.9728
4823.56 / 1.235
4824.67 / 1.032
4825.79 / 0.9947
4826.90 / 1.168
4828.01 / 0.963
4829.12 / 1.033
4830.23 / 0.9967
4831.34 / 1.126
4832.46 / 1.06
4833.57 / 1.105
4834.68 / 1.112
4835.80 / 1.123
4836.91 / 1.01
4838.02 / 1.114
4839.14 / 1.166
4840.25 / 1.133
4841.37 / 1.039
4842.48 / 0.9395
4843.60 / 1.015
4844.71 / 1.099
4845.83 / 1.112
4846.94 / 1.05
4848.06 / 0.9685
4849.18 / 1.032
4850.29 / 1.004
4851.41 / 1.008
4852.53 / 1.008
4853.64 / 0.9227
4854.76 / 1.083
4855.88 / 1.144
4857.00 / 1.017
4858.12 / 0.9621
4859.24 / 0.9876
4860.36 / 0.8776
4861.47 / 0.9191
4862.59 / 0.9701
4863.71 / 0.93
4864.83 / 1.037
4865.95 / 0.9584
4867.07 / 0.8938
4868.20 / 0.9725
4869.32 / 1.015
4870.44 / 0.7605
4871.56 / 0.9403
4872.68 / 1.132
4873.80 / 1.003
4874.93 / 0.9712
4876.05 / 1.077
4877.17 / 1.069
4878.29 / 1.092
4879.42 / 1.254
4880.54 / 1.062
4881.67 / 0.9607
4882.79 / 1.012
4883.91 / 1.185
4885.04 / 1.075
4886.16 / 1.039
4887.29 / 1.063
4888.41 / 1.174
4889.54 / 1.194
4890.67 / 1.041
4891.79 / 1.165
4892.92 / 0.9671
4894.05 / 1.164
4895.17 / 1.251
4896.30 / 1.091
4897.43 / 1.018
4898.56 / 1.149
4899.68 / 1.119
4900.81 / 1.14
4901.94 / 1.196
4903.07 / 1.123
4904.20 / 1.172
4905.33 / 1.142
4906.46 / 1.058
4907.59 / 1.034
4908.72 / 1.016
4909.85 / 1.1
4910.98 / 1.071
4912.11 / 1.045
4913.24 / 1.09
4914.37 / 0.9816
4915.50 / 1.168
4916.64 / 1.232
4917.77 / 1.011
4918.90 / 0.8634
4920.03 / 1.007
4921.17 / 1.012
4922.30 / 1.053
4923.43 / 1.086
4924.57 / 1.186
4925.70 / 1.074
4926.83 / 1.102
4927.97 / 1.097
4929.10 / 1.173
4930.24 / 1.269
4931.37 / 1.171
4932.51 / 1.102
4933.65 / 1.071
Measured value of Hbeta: 2.6 angstrom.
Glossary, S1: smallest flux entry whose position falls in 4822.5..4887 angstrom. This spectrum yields 0.7605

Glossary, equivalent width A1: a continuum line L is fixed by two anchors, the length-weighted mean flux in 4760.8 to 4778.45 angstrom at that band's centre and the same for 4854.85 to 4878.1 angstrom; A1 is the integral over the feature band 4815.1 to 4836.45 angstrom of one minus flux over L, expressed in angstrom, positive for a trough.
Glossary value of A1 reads -1.8 angstrom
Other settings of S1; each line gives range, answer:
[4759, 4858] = 0.8882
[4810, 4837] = 0.963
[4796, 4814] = 0.9472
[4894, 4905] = 1.018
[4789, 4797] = 0.9428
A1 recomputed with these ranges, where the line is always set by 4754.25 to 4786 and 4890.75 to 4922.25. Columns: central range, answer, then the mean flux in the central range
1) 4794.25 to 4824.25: -1.4 angstrom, 1.1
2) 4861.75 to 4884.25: 1.3 angstrom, 1.01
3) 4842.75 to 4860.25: 0.7 angstrom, 1.02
